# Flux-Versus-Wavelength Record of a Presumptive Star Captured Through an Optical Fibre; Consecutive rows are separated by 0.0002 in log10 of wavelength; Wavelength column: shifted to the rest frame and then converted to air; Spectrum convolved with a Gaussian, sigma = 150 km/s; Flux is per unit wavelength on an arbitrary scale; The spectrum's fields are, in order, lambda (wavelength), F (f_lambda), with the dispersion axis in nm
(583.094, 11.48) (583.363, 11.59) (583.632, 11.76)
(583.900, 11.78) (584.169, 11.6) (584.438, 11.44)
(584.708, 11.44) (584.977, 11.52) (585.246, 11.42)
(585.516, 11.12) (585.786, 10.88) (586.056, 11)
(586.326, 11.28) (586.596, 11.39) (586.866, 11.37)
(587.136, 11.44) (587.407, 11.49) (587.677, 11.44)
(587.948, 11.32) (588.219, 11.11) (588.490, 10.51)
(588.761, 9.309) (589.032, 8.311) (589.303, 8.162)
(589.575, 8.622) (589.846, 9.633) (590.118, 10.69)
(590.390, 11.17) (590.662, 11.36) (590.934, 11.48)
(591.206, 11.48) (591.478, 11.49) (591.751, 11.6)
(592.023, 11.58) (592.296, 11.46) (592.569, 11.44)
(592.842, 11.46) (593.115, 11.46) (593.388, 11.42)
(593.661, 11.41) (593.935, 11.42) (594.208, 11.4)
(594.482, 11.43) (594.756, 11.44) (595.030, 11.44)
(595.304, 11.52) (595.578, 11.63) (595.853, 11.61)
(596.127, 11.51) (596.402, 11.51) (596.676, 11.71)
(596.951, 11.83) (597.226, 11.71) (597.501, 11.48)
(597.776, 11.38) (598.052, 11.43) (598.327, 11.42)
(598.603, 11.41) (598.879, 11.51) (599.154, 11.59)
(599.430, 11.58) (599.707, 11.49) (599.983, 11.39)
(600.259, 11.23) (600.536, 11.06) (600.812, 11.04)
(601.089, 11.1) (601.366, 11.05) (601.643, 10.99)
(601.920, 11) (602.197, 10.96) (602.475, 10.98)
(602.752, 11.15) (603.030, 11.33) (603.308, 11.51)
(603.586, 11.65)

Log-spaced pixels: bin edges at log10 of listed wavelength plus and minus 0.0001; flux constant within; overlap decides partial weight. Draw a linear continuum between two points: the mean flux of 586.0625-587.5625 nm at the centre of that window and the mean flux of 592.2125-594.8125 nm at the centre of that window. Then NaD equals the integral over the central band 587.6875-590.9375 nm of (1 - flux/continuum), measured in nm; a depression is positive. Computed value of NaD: 0.36 nm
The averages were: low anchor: 11.4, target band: 10.1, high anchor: 11.4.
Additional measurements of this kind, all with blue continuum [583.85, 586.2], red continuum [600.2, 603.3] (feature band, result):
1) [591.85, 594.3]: -0.05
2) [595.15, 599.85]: -0.17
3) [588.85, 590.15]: 0.27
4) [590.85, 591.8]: -0.02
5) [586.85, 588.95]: 0.07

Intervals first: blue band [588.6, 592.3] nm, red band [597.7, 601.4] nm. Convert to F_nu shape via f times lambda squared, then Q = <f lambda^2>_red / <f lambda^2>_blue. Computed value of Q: 1.12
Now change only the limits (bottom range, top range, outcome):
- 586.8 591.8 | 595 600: 1.12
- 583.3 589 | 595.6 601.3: 1.07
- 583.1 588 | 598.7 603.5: 1.04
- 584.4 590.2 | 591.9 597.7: 1.11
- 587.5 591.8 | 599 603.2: 1.11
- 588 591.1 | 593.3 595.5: 1.15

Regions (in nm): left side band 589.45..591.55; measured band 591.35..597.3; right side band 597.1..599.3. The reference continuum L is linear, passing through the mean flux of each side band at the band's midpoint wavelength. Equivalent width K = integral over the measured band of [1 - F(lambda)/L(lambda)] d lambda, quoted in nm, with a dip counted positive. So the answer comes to -0.22 nm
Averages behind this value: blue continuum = 10.7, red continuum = 11.5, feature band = 11.5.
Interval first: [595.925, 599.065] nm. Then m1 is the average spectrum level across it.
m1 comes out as 11.5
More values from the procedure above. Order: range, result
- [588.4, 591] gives 9.87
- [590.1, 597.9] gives 11.5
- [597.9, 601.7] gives 11.3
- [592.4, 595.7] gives 11.5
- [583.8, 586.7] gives 11.3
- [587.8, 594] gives 10.8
